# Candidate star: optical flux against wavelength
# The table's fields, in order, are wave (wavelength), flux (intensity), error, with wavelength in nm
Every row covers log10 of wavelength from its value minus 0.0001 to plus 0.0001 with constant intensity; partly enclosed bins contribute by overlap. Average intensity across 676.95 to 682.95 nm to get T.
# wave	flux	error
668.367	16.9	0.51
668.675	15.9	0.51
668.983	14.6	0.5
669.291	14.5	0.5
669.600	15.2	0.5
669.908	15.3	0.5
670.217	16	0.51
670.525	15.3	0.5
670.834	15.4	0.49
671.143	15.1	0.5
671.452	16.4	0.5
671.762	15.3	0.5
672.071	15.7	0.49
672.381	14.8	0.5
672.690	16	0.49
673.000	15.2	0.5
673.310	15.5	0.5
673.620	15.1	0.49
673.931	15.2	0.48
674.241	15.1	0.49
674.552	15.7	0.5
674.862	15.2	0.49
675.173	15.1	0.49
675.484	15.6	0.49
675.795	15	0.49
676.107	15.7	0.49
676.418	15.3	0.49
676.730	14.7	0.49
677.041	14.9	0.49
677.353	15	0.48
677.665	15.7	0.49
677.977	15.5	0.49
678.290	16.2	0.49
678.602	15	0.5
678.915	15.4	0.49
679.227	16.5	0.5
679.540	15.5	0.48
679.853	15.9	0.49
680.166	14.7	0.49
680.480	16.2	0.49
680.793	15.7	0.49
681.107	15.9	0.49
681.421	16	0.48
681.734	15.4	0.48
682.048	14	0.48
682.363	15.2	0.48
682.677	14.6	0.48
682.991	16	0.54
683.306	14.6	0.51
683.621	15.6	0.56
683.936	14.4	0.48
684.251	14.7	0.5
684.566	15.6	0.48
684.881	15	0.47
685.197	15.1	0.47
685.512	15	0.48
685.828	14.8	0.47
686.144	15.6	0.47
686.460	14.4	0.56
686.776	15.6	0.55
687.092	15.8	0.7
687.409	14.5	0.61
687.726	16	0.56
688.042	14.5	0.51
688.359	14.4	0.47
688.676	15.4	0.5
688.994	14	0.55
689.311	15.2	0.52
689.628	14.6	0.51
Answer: 15.5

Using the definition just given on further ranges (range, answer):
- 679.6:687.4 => 15.2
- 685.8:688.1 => 15.2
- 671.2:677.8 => 15.3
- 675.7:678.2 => 15.3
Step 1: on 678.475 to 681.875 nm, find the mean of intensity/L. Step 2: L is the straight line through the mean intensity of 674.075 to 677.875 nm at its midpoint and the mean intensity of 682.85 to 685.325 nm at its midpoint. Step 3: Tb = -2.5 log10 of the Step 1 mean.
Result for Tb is -0.03 mag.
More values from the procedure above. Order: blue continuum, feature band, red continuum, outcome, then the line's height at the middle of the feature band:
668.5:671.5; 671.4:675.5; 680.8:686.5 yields -0.01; 15.3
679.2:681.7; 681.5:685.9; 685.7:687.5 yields 0.03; 15.4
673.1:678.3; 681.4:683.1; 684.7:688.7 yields 0.00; 15.2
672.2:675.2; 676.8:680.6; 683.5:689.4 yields -0.02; 15.2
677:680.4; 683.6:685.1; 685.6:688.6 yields 0.01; 15.2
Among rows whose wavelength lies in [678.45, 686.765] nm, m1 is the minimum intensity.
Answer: 14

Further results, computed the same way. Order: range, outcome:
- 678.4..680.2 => 14.7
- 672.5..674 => 15.1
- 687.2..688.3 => 14.5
